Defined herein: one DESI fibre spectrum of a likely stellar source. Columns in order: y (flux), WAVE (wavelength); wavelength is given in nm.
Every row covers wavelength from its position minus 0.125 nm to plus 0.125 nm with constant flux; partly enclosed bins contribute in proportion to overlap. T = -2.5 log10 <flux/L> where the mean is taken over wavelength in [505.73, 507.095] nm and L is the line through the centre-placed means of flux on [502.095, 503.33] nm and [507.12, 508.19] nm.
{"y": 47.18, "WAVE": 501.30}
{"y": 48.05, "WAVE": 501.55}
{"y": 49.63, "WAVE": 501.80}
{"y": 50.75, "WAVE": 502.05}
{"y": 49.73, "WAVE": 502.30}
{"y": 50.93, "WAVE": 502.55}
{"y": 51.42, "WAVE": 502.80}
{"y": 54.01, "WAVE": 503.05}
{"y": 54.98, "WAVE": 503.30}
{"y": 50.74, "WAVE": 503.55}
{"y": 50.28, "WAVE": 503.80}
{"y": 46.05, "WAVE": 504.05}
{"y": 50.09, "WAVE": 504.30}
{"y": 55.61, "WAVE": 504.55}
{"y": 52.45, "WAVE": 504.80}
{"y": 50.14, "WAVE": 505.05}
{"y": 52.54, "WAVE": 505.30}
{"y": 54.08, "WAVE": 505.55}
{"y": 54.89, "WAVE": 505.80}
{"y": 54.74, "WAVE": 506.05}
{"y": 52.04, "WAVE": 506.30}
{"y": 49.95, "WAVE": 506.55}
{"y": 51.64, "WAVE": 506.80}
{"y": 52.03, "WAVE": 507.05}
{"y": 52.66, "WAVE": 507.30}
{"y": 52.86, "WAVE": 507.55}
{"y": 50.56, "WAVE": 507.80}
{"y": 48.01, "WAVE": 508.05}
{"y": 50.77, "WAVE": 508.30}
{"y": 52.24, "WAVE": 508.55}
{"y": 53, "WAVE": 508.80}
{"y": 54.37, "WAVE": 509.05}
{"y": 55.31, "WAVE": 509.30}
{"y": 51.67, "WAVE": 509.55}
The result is -0.025 mag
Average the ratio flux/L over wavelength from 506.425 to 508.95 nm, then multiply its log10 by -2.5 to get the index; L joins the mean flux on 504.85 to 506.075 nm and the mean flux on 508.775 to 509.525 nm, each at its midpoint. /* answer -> 0.05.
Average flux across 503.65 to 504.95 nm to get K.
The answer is 50.9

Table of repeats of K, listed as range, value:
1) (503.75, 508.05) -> 51.8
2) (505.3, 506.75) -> 53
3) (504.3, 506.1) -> 53.2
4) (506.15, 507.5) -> 51.8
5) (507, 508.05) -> 51.5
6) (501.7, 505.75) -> 51.5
